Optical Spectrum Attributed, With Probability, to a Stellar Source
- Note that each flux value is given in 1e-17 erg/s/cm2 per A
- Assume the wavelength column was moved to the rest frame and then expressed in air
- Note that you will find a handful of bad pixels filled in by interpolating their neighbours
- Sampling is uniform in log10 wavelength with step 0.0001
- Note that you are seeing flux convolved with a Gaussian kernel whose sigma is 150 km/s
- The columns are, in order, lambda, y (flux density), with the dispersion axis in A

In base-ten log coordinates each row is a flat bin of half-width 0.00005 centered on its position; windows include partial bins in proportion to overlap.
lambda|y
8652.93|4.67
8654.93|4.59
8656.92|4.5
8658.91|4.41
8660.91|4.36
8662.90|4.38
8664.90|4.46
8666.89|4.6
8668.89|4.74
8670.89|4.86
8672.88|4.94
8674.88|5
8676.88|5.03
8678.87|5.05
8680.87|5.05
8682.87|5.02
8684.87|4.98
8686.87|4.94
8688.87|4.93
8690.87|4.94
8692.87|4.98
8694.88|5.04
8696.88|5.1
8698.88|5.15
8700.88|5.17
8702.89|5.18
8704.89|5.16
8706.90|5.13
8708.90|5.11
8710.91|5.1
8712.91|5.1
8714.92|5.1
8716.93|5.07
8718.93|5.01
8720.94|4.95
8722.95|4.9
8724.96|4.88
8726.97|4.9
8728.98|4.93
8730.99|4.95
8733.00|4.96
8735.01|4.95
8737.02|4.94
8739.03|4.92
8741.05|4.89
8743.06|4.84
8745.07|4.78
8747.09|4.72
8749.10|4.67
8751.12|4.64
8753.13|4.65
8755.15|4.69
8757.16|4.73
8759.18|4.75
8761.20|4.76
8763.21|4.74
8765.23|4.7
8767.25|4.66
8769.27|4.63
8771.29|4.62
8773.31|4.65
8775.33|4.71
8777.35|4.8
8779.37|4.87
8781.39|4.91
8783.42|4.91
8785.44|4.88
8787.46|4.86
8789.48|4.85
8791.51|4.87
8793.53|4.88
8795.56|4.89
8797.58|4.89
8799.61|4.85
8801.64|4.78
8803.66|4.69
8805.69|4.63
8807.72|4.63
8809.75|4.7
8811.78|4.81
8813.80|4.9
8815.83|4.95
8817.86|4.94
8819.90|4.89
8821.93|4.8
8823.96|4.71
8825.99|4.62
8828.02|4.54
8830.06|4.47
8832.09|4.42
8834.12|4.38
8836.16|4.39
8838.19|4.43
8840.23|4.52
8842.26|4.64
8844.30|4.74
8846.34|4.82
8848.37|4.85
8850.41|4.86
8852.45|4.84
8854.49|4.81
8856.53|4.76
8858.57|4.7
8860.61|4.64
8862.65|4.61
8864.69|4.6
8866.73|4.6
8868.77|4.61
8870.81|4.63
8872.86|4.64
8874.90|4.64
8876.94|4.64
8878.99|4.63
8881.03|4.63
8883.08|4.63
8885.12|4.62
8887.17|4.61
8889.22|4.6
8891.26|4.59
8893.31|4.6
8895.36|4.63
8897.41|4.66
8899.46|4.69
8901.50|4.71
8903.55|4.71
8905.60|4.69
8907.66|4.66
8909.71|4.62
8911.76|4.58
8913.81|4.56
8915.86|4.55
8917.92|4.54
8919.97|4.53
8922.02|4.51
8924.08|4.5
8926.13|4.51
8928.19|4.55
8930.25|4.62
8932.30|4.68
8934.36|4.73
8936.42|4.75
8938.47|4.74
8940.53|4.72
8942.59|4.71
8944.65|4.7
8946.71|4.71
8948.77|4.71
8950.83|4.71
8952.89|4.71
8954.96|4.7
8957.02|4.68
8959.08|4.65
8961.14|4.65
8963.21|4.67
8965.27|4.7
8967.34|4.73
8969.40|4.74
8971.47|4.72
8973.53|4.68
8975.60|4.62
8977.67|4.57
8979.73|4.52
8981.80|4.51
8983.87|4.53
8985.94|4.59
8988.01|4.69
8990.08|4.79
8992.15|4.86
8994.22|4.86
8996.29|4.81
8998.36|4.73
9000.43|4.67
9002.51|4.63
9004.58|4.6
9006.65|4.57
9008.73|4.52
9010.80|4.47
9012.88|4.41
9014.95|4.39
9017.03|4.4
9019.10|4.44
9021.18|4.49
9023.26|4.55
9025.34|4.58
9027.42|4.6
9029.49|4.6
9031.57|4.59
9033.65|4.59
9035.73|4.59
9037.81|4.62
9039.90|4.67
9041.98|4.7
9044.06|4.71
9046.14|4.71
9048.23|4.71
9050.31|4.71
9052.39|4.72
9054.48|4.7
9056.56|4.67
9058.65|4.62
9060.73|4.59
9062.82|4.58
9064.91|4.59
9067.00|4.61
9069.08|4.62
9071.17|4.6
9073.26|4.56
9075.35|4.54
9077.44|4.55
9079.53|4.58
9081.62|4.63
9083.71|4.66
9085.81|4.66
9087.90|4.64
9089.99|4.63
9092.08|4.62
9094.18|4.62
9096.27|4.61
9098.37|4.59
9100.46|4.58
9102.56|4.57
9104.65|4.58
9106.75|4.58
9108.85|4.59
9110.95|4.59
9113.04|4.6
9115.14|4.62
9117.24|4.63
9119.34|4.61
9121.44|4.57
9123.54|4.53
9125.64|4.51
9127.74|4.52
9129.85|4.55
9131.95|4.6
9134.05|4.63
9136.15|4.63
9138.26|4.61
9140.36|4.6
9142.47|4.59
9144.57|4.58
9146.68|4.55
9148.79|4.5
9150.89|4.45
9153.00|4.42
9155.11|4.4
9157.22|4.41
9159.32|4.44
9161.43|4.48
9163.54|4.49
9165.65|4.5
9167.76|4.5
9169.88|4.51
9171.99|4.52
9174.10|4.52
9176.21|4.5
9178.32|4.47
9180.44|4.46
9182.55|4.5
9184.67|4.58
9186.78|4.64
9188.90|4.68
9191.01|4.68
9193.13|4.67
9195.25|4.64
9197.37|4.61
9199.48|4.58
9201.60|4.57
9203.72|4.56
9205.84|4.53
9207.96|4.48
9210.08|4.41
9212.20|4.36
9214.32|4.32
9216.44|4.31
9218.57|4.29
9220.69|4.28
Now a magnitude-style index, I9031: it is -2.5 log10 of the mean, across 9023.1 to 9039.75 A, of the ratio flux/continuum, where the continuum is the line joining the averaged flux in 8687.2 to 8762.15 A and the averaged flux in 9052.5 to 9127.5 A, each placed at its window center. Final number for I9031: 0.01 mag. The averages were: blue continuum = 4.94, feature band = 4.6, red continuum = 4.6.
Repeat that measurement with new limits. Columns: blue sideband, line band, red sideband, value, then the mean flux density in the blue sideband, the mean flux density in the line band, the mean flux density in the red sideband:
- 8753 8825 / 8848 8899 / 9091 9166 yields 0.015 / 4.78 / 4.66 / 4.55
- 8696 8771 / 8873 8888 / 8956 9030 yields 0.026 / 4.9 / 4.63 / 4.62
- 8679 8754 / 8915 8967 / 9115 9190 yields 0.022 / 4.97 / 4.65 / 4.54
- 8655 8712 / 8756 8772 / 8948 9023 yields 0.029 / 4.9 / 4.7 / 4.63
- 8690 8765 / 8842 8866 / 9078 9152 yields 0.018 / 4.93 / 4.74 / 4.59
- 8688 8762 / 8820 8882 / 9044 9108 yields 0.041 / 4.94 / 4.64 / 4.62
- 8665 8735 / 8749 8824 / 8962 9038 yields 0.023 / 4.99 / 4.78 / 4.61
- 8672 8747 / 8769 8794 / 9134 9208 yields 0.027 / 5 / 4.81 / 4.54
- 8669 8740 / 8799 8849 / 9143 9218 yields 0.046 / 5.01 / 4.68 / 4.51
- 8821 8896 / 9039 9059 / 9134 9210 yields -0.028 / 4.63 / 4.7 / 4.54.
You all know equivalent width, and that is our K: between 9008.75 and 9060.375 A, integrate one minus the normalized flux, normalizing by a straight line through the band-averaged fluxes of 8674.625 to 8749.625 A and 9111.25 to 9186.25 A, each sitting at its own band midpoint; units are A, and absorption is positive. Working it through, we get 0.7 A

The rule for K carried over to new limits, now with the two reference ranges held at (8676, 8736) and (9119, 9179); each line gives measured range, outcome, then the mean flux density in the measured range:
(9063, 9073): 0.0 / 4.6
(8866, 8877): 0.5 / 4.63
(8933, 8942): 0.1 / 4.73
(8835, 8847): 0.7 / 4.58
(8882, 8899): 0.7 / 4.62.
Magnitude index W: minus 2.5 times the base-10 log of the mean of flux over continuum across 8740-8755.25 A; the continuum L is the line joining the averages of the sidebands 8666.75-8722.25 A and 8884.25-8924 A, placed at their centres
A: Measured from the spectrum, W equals 0.04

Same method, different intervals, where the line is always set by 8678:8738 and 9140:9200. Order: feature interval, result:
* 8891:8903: 0.04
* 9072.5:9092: 0.00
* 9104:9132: 0.00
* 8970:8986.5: 0.03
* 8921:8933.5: 0.05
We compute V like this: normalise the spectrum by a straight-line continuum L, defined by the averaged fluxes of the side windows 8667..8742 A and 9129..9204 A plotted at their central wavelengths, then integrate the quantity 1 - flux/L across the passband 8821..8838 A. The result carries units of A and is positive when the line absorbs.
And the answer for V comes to 1.19 A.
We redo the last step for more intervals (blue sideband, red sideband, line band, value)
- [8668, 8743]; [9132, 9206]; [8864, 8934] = 2.9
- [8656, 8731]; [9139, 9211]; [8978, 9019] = 0.6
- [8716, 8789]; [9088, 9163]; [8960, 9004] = -0.2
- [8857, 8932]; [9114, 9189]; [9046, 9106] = -0.8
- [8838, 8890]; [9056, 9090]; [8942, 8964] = -0.2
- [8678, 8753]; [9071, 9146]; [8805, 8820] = 0.2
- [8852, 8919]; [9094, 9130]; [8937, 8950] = -0.3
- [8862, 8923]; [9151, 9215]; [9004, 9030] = 0.4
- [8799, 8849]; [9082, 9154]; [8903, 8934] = 0.4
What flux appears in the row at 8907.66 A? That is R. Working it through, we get 4.66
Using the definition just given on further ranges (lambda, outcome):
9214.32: 4.32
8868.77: 4.61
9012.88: 4.41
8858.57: 4.7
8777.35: 4.8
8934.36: 4.73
